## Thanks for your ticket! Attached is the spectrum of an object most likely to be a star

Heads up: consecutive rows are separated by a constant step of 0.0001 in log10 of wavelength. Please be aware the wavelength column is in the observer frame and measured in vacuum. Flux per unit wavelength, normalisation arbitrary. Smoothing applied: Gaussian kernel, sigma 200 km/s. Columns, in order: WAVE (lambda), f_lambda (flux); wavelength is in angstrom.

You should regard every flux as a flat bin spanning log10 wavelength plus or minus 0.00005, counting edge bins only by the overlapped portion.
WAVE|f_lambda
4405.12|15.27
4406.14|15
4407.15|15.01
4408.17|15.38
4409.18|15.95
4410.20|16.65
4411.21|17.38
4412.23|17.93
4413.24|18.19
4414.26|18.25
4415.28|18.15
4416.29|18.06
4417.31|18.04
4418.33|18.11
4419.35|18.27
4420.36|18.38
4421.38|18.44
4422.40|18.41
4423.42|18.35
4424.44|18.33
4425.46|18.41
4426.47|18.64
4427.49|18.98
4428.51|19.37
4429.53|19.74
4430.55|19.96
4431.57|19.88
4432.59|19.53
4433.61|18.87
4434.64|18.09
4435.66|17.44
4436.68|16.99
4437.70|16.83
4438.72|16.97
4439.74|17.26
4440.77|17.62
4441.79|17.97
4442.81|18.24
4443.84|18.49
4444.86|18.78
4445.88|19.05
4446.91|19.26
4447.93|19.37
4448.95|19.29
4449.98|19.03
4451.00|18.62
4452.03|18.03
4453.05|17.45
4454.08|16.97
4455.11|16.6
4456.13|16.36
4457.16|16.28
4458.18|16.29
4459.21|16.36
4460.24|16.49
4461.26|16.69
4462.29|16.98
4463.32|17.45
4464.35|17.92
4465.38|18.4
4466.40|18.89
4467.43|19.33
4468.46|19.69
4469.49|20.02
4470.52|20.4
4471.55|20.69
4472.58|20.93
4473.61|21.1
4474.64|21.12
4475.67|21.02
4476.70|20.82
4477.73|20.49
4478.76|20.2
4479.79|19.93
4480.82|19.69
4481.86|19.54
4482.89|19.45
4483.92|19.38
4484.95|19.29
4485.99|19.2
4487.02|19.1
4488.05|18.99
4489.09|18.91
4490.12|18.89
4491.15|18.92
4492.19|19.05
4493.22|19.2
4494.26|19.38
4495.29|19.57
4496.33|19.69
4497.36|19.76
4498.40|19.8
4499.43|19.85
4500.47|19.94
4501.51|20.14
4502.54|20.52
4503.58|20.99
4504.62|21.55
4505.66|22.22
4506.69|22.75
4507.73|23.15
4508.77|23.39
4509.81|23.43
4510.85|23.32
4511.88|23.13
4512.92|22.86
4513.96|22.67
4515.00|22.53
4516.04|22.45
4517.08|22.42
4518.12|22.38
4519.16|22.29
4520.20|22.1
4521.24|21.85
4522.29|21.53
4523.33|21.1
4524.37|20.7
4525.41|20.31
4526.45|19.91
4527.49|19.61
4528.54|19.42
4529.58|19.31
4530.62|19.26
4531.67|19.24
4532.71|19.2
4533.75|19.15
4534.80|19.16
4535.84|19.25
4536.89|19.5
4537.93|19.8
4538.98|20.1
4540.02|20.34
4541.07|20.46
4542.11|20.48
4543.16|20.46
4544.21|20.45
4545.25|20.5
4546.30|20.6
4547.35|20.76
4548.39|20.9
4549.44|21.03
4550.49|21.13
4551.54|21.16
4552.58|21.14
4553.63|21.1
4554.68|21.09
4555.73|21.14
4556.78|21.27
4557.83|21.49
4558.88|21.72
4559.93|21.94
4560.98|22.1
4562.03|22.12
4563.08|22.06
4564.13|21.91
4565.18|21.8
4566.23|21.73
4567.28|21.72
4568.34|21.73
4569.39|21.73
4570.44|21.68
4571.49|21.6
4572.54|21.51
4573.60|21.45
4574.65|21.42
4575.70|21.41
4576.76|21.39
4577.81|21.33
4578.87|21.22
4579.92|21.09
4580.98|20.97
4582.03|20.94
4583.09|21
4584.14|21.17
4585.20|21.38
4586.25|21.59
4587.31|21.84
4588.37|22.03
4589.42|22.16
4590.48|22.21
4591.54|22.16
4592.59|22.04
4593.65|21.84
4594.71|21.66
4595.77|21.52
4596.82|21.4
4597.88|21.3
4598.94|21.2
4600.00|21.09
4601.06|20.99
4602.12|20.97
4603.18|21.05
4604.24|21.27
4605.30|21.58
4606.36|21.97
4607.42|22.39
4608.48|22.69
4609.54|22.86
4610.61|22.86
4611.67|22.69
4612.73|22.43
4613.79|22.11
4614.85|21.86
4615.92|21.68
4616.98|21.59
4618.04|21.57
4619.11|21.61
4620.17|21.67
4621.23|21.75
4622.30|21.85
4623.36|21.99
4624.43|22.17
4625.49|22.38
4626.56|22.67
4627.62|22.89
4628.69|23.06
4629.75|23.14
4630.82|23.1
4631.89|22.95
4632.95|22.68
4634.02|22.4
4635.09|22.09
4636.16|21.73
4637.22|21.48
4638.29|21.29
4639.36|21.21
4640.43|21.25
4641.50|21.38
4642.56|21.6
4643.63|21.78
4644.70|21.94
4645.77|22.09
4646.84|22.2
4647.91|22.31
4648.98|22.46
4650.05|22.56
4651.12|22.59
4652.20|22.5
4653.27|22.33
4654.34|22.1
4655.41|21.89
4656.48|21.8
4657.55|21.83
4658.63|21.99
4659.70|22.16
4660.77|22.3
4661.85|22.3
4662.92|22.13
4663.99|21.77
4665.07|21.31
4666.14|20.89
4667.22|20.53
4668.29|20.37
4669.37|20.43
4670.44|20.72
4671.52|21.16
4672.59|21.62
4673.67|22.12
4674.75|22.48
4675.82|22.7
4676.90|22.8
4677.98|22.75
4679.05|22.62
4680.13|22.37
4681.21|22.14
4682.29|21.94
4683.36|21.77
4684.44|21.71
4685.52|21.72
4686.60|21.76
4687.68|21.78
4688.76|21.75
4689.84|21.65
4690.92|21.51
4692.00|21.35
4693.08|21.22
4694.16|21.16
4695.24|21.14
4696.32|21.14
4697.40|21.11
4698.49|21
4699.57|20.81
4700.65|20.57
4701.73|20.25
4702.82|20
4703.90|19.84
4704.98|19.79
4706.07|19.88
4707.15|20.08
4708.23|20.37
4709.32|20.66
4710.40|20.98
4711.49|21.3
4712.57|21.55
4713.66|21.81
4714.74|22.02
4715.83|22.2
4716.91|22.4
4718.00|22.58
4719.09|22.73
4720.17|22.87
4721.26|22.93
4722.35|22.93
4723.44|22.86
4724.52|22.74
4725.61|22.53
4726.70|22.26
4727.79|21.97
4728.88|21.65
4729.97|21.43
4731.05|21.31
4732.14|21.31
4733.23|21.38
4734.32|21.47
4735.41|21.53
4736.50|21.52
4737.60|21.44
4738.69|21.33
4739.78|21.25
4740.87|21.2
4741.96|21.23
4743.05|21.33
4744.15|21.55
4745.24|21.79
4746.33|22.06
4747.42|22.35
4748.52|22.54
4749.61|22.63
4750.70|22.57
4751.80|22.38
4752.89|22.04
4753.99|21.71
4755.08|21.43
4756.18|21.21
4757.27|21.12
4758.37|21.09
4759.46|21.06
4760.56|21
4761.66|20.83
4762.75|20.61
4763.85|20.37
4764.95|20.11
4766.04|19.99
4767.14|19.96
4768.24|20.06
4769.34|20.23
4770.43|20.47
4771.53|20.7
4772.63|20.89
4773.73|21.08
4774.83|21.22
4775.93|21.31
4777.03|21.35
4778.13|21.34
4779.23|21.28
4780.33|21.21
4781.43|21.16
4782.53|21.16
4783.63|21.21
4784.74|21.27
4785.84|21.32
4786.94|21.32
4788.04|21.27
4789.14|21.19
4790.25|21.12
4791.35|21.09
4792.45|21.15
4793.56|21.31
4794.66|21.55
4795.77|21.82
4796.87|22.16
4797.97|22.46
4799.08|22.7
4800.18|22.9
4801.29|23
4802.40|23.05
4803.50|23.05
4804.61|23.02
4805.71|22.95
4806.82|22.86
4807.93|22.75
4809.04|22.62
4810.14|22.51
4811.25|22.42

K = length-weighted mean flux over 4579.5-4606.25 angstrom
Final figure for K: 21.5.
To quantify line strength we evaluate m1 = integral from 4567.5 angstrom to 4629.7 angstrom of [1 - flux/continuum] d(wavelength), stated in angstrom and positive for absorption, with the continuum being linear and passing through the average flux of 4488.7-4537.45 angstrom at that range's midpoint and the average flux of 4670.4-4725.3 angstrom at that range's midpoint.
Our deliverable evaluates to -1.8 angstrom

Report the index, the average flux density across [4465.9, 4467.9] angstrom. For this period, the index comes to 19.1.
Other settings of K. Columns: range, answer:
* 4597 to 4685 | 21.9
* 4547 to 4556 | 21.1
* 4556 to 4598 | 21.6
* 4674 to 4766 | 21.6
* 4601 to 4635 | 22.2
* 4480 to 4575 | 20.8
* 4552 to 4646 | 21.8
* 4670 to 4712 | 21.3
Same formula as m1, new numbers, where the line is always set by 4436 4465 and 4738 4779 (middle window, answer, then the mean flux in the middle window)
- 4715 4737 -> -1.35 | 22.1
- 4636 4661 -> -2.51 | 22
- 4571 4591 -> -2.40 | 21.5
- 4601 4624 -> -2.80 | 21.9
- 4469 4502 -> -3.27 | 19.8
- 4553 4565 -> -1.73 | 21.6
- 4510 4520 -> -2.34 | 22.7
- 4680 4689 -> -0.66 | 21.9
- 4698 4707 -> 0.14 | 20.3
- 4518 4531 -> -1.56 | 20.7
